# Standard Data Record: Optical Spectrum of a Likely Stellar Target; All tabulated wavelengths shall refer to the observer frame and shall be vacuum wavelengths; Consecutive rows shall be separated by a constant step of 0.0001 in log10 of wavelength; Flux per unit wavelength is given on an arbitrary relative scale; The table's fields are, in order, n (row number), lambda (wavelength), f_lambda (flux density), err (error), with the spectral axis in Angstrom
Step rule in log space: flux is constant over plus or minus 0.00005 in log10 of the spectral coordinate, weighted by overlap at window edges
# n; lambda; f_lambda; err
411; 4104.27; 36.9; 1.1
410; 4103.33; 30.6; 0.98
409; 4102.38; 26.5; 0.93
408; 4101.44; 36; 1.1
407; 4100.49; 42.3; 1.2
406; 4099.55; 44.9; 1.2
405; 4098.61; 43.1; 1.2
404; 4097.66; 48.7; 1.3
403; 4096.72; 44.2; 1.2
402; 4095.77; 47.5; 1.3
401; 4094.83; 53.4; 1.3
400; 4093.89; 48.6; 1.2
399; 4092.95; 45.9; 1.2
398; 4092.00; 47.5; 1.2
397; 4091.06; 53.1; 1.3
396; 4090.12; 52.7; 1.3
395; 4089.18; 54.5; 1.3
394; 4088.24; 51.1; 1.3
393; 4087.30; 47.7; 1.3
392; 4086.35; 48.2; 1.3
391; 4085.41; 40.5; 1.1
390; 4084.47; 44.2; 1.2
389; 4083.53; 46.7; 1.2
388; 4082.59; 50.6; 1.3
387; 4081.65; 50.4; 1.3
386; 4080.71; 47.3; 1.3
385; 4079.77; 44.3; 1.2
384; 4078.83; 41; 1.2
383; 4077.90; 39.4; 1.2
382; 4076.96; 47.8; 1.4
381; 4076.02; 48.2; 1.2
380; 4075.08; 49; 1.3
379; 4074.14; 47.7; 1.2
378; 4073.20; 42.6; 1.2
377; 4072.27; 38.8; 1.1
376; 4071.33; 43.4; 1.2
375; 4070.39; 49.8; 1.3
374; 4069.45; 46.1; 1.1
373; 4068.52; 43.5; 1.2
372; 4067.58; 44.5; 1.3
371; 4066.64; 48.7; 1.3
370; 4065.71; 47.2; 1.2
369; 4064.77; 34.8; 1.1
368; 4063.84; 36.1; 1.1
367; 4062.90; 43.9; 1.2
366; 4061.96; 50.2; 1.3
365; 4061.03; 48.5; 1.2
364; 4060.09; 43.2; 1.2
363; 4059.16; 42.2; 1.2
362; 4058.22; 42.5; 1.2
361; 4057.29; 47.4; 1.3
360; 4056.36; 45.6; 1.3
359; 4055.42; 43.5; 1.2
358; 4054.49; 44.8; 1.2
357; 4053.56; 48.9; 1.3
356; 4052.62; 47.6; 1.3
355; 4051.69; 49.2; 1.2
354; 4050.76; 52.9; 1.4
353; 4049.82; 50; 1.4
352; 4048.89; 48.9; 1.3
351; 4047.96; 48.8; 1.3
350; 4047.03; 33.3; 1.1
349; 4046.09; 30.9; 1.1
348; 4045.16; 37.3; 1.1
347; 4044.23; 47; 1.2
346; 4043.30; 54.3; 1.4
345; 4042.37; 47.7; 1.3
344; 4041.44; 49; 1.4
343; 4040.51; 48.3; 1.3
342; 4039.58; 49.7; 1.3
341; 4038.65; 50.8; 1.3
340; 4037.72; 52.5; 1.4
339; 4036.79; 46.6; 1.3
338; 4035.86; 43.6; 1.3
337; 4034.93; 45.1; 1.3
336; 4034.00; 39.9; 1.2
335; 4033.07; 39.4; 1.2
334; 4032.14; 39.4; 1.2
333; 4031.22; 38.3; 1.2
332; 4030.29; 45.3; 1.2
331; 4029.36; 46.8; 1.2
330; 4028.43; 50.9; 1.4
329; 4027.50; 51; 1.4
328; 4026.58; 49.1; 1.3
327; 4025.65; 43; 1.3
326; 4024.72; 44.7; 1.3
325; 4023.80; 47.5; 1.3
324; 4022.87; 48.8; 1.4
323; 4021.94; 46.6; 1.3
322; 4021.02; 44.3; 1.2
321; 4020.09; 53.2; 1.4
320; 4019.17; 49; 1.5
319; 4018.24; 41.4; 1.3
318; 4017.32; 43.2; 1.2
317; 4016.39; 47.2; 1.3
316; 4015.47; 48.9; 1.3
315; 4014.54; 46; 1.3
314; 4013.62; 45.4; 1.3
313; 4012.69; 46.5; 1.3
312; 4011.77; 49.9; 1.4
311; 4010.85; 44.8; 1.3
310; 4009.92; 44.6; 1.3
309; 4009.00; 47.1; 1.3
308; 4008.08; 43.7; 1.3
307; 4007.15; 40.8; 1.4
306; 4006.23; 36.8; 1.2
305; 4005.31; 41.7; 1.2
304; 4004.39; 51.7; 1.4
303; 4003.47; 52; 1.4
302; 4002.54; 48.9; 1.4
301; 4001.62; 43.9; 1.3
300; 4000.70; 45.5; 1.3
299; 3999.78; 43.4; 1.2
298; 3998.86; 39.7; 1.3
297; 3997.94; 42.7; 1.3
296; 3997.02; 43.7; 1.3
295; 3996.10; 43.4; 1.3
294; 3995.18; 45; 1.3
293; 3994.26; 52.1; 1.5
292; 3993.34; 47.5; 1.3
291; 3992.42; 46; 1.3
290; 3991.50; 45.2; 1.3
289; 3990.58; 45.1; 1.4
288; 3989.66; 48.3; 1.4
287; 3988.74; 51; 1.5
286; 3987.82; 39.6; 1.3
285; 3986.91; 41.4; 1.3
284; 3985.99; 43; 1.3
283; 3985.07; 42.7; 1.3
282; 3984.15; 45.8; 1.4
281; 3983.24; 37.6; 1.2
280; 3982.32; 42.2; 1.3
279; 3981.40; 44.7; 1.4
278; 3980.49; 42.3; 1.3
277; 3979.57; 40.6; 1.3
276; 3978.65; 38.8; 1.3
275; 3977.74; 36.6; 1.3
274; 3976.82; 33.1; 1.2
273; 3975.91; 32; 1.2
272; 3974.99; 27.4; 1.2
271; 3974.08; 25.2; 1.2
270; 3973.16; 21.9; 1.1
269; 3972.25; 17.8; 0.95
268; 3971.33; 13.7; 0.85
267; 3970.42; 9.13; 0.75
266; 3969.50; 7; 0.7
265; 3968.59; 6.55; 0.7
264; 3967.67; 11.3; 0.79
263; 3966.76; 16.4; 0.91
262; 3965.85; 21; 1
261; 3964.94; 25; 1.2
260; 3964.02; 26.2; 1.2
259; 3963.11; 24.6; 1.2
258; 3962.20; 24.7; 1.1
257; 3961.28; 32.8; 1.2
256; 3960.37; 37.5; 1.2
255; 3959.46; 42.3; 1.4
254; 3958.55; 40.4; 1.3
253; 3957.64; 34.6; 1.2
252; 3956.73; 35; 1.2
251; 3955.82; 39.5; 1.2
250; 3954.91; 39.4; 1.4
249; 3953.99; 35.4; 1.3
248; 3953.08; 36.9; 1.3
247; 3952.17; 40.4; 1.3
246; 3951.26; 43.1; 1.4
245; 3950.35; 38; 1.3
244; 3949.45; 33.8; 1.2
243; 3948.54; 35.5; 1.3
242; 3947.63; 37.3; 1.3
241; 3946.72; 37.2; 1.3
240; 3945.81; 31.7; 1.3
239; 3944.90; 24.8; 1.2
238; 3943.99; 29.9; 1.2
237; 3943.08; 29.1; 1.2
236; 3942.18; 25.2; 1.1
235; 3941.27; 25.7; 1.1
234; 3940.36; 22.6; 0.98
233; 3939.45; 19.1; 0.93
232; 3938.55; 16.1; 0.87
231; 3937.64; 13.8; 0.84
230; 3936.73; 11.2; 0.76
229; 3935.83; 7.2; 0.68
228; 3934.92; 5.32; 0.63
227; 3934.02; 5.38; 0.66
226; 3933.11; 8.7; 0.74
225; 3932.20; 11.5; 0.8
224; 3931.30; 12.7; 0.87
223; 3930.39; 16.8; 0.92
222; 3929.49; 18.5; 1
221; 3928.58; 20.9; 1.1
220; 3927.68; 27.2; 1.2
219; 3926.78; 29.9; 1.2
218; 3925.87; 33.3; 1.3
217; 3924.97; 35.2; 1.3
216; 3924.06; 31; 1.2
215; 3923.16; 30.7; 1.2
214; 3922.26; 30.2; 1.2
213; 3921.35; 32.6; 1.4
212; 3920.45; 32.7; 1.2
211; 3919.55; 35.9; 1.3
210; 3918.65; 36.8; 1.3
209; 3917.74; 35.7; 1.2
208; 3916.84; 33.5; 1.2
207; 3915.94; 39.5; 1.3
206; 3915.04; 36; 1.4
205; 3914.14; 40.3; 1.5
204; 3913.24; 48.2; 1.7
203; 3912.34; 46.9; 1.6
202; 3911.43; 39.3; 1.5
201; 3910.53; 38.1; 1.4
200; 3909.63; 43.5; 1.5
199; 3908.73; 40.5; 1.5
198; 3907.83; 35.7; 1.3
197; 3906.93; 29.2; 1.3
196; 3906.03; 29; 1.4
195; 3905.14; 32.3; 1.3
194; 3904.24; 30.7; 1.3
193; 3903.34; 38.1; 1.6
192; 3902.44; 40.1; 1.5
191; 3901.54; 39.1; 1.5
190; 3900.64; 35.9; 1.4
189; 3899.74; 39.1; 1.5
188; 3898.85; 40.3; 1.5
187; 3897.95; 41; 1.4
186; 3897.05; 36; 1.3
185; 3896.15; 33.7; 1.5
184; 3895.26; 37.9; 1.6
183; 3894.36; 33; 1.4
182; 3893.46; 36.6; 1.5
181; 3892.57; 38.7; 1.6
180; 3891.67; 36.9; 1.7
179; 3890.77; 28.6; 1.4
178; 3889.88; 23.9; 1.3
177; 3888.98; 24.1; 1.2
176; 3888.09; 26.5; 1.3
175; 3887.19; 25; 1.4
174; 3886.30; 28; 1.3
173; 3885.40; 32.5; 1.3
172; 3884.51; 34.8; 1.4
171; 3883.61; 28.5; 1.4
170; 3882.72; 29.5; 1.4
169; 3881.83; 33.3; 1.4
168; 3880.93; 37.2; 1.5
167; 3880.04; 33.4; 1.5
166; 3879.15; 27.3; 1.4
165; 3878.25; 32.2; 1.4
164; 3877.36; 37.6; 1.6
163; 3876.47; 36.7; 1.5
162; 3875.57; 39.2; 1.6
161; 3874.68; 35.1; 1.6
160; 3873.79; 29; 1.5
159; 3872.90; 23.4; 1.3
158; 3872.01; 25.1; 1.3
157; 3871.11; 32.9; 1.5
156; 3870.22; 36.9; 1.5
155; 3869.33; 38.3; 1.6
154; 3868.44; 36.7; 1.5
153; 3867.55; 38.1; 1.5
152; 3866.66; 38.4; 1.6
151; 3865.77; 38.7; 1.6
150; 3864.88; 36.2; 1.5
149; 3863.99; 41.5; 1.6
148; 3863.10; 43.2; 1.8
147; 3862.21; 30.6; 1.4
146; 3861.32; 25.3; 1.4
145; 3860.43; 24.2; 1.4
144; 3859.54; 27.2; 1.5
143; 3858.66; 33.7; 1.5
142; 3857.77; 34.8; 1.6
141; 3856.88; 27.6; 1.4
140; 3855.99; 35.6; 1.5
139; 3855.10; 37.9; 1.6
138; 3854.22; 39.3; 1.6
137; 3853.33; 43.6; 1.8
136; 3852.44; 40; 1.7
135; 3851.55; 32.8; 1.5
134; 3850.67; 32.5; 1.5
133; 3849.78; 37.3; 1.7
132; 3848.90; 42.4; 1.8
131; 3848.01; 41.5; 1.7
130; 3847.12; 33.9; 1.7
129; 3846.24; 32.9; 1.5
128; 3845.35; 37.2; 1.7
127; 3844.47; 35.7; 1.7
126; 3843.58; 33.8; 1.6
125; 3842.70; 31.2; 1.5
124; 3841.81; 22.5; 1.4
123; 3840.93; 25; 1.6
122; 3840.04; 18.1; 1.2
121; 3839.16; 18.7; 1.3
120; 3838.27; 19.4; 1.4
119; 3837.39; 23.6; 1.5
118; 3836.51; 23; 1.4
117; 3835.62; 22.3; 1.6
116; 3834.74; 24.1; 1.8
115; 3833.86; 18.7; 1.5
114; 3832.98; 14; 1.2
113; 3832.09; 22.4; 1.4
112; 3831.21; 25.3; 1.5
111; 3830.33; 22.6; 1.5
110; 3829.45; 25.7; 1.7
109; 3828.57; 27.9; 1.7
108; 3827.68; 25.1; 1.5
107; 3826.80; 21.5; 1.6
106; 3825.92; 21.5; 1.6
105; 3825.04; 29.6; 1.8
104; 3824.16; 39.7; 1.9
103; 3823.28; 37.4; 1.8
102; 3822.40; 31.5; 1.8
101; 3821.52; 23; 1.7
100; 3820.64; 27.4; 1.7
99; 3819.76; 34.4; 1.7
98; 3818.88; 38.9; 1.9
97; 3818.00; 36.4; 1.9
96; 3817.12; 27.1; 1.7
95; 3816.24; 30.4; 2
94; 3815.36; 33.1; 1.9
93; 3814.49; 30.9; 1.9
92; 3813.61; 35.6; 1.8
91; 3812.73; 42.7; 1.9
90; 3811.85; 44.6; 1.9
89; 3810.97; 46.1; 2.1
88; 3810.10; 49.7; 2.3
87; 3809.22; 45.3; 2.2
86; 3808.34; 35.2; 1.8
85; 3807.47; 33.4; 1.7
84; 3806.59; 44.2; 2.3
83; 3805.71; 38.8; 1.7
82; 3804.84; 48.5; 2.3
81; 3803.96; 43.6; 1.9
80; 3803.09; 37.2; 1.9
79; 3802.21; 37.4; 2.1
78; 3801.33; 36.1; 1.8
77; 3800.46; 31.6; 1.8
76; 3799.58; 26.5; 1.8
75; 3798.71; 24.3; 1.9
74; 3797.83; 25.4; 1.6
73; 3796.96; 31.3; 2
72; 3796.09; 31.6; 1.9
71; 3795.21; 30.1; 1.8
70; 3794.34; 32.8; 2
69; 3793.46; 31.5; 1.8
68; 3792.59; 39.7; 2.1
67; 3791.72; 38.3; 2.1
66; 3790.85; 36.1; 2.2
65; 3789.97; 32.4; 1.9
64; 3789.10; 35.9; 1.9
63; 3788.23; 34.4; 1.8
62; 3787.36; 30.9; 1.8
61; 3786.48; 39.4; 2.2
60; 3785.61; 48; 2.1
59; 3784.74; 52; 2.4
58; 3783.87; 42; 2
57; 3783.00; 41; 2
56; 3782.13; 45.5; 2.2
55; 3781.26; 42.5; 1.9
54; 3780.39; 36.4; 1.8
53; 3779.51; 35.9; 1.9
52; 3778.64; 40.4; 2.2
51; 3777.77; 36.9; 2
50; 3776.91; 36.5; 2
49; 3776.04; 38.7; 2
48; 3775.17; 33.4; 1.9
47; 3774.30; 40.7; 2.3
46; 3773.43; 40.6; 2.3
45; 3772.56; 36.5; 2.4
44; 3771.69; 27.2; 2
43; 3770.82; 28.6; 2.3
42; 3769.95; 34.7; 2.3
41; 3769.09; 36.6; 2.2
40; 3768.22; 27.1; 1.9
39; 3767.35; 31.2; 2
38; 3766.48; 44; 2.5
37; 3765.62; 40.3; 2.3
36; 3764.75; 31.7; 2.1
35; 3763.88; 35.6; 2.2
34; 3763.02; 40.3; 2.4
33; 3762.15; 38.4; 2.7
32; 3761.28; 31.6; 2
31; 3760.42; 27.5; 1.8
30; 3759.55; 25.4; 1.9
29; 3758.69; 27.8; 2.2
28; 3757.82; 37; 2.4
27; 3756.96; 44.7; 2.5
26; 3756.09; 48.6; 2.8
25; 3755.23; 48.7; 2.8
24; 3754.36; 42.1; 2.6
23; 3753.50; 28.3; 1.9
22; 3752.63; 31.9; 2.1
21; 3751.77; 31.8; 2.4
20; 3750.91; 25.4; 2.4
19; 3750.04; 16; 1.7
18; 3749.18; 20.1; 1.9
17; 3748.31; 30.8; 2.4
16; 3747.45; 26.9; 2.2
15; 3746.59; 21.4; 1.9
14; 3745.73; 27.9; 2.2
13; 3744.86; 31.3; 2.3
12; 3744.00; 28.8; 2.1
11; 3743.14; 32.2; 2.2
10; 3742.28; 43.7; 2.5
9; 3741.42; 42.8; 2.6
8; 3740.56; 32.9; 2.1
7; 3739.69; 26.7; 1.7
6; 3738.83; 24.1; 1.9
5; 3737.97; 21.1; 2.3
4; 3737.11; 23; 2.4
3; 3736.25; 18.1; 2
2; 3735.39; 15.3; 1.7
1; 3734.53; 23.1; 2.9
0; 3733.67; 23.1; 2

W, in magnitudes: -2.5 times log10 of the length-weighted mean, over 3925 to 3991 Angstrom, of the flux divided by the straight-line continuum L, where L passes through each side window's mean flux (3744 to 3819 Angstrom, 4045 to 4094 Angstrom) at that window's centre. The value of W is 0.407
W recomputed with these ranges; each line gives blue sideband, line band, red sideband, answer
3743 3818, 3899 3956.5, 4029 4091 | 0.314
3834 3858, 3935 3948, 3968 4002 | 0.462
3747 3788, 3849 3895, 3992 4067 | 0.185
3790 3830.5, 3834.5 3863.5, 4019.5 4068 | 0.152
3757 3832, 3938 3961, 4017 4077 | 0.245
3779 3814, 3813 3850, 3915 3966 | 0.234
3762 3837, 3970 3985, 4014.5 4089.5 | 0.302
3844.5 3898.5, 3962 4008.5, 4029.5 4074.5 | 0.142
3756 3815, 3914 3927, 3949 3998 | 0.036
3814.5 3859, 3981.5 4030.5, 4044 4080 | -0.116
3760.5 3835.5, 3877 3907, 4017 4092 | 0.163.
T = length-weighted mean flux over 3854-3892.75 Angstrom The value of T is 32.7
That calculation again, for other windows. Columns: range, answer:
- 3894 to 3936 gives 31.5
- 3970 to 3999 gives 38.3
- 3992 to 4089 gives 45.6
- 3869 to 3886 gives 32.7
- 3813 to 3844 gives 27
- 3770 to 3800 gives 36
